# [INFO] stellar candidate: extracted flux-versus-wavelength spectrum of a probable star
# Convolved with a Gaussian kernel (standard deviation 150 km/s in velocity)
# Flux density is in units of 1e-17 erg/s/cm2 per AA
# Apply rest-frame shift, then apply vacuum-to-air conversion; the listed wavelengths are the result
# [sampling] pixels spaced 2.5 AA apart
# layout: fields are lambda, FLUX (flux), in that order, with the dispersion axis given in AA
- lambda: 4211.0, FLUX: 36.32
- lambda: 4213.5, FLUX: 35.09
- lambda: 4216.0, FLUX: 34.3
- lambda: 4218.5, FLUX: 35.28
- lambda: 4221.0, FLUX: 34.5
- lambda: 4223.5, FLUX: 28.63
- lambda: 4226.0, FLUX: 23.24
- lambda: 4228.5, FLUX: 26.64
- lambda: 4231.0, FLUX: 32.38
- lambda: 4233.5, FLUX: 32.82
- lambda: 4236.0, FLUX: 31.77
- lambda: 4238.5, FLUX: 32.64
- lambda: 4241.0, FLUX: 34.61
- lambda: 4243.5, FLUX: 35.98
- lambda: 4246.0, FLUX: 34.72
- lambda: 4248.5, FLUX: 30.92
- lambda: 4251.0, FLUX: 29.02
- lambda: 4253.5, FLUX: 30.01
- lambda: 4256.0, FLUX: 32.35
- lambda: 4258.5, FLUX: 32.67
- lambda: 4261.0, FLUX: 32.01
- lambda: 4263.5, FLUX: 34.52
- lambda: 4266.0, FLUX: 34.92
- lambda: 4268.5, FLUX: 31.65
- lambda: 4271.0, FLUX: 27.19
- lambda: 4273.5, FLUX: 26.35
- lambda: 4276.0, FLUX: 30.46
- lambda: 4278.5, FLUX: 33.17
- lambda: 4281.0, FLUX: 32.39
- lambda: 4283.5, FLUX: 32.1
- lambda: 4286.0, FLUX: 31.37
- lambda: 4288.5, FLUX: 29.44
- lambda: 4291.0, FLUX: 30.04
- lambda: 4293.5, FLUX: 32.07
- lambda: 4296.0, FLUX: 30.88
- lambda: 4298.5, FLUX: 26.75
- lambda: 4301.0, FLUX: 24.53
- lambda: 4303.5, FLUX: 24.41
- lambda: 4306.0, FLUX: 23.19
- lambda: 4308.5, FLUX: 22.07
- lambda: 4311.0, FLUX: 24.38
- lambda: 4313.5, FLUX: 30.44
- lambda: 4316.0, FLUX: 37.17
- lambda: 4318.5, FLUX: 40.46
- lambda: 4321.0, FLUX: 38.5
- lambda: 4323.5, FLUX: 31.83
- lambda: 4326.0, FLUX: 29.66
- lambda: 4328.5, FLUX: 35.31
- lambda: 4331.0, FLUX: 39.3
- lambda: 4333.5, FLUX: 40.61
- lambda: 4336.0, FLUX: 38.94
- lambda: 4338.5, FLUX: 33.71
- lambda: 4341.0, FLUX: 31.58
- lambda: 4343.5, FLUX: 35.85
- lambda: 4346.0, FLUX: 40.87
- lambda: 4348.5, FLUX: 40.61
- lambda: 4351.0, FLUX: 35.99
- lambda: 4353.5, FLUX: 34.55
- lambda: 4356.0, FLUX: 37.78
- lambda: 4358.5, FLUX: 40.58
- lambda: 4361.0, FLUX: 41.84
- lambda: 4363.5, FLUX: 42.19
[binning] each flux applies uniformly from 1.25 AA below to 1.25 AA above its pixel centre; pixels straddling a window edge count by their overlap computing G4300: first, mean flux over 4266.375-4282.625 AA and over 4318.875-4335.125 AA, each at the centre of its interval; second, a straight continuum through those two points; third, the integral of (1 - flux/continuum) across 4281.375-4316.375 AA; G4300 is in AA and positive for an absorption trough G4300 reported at 5.0 AA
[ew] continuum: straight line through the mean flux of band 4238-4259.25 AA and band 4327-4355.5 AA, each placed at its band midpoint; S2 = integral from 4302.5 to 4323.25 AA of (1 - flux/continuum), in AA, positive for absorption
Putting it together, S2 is 3.2 AA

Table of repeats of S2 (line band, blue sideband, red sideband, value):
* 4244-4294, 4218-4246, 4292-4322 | -1.3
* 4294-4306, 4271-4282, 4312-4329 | 2.2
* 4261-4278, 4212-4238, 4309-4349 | 1.1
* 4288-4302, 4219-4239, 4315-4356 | 2.1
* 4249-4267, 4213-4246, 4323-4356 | 0.6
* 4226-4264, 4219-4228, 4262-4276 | -2.4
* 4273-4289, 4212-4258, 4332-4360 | 1.5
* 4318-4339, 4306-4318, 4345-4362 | -2.4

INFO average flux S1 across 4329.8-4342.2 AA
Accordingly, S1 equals 36.8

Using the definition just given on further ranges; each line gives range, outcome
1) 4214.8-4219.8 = 34.8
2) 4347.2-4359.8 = 37.9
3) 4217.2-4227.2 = 30.5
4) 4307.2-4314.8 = 25.7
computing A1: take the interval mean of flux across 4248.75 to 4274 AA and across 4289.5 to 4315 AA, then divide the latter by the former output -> 0.87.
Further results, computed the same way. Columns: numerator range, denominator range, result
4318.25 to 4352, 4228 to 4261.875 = 1.14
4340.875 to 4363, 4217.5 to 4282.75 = 1.21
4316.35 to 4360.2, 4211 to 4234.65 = 1.16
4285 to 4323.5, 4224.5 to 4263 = 0.95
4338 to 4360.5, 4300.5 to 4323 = 1.25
